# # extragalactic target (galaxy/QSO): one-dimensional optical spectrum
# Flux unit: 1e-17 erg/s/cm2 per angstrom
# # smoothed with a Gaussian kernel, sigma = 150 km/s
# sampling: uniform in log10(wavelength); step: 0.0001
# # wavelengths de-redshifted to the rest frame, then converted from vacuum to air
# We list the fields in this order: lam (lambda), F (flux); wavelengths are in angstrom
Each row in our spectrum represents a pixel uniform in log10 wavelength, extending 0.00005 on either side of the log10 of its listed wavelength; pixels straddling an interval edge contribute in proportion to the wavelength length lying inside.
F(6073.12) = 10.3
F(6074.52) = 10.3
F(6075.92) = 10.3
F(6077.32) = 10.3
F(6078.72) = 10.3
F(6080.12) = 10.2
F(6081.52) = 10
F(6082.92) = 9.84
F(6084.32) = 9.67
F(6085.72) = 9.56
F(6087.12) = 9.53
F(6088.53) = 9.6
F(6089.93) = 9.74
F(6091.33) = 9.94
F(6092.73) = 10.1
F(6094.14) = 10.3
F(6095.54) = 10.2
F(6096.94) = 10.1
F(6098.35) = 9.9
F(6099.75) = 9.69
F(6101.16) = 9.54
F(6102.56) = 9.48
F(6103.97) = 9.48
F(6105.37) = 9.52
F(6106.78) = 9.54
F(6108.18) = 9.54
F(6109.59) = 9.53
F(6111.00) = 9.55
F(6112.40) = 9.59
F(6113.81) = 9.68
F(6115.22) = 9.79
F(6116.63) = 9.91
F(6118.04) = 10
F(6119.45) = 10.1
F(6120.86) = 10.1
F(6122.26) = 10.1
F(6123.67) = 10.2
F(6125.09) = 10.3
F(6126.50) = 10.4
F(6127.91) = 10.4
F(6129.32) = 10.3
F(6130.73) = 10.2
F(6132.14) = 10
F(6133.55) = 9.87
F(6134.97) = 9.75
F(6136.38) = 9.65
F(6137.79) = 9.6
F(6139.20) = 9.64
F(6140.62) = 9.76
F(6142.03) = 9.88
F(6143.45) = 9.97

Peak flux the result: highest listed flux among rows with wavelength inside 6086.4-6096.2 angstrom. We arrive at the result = 10.3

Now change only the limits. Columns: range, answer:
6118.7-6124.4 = 10.2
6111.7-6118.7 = 10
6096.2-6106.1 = 10.1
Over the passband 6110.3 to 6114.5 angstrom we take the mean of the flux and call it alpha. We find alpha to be 9.62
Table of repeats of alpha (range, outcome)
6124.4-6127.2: 10.4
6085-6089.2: 9.55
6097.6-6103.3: 9.64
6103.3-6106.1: 9.51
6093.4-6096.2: 10.2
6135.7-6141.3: 9.66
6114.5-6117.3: 9.83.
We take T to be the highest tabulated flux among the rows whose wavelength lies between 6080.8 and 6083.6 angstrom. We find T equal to 10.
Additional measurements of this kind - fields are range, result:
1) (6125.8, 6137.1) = 10.4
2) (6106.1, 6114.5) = 9.68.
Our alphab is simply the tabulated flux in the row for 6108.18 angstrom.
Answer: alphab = 9.54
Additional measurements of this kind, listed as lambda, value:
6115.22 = 9.79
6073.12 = 10.3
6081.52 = 10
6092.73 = 10.1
